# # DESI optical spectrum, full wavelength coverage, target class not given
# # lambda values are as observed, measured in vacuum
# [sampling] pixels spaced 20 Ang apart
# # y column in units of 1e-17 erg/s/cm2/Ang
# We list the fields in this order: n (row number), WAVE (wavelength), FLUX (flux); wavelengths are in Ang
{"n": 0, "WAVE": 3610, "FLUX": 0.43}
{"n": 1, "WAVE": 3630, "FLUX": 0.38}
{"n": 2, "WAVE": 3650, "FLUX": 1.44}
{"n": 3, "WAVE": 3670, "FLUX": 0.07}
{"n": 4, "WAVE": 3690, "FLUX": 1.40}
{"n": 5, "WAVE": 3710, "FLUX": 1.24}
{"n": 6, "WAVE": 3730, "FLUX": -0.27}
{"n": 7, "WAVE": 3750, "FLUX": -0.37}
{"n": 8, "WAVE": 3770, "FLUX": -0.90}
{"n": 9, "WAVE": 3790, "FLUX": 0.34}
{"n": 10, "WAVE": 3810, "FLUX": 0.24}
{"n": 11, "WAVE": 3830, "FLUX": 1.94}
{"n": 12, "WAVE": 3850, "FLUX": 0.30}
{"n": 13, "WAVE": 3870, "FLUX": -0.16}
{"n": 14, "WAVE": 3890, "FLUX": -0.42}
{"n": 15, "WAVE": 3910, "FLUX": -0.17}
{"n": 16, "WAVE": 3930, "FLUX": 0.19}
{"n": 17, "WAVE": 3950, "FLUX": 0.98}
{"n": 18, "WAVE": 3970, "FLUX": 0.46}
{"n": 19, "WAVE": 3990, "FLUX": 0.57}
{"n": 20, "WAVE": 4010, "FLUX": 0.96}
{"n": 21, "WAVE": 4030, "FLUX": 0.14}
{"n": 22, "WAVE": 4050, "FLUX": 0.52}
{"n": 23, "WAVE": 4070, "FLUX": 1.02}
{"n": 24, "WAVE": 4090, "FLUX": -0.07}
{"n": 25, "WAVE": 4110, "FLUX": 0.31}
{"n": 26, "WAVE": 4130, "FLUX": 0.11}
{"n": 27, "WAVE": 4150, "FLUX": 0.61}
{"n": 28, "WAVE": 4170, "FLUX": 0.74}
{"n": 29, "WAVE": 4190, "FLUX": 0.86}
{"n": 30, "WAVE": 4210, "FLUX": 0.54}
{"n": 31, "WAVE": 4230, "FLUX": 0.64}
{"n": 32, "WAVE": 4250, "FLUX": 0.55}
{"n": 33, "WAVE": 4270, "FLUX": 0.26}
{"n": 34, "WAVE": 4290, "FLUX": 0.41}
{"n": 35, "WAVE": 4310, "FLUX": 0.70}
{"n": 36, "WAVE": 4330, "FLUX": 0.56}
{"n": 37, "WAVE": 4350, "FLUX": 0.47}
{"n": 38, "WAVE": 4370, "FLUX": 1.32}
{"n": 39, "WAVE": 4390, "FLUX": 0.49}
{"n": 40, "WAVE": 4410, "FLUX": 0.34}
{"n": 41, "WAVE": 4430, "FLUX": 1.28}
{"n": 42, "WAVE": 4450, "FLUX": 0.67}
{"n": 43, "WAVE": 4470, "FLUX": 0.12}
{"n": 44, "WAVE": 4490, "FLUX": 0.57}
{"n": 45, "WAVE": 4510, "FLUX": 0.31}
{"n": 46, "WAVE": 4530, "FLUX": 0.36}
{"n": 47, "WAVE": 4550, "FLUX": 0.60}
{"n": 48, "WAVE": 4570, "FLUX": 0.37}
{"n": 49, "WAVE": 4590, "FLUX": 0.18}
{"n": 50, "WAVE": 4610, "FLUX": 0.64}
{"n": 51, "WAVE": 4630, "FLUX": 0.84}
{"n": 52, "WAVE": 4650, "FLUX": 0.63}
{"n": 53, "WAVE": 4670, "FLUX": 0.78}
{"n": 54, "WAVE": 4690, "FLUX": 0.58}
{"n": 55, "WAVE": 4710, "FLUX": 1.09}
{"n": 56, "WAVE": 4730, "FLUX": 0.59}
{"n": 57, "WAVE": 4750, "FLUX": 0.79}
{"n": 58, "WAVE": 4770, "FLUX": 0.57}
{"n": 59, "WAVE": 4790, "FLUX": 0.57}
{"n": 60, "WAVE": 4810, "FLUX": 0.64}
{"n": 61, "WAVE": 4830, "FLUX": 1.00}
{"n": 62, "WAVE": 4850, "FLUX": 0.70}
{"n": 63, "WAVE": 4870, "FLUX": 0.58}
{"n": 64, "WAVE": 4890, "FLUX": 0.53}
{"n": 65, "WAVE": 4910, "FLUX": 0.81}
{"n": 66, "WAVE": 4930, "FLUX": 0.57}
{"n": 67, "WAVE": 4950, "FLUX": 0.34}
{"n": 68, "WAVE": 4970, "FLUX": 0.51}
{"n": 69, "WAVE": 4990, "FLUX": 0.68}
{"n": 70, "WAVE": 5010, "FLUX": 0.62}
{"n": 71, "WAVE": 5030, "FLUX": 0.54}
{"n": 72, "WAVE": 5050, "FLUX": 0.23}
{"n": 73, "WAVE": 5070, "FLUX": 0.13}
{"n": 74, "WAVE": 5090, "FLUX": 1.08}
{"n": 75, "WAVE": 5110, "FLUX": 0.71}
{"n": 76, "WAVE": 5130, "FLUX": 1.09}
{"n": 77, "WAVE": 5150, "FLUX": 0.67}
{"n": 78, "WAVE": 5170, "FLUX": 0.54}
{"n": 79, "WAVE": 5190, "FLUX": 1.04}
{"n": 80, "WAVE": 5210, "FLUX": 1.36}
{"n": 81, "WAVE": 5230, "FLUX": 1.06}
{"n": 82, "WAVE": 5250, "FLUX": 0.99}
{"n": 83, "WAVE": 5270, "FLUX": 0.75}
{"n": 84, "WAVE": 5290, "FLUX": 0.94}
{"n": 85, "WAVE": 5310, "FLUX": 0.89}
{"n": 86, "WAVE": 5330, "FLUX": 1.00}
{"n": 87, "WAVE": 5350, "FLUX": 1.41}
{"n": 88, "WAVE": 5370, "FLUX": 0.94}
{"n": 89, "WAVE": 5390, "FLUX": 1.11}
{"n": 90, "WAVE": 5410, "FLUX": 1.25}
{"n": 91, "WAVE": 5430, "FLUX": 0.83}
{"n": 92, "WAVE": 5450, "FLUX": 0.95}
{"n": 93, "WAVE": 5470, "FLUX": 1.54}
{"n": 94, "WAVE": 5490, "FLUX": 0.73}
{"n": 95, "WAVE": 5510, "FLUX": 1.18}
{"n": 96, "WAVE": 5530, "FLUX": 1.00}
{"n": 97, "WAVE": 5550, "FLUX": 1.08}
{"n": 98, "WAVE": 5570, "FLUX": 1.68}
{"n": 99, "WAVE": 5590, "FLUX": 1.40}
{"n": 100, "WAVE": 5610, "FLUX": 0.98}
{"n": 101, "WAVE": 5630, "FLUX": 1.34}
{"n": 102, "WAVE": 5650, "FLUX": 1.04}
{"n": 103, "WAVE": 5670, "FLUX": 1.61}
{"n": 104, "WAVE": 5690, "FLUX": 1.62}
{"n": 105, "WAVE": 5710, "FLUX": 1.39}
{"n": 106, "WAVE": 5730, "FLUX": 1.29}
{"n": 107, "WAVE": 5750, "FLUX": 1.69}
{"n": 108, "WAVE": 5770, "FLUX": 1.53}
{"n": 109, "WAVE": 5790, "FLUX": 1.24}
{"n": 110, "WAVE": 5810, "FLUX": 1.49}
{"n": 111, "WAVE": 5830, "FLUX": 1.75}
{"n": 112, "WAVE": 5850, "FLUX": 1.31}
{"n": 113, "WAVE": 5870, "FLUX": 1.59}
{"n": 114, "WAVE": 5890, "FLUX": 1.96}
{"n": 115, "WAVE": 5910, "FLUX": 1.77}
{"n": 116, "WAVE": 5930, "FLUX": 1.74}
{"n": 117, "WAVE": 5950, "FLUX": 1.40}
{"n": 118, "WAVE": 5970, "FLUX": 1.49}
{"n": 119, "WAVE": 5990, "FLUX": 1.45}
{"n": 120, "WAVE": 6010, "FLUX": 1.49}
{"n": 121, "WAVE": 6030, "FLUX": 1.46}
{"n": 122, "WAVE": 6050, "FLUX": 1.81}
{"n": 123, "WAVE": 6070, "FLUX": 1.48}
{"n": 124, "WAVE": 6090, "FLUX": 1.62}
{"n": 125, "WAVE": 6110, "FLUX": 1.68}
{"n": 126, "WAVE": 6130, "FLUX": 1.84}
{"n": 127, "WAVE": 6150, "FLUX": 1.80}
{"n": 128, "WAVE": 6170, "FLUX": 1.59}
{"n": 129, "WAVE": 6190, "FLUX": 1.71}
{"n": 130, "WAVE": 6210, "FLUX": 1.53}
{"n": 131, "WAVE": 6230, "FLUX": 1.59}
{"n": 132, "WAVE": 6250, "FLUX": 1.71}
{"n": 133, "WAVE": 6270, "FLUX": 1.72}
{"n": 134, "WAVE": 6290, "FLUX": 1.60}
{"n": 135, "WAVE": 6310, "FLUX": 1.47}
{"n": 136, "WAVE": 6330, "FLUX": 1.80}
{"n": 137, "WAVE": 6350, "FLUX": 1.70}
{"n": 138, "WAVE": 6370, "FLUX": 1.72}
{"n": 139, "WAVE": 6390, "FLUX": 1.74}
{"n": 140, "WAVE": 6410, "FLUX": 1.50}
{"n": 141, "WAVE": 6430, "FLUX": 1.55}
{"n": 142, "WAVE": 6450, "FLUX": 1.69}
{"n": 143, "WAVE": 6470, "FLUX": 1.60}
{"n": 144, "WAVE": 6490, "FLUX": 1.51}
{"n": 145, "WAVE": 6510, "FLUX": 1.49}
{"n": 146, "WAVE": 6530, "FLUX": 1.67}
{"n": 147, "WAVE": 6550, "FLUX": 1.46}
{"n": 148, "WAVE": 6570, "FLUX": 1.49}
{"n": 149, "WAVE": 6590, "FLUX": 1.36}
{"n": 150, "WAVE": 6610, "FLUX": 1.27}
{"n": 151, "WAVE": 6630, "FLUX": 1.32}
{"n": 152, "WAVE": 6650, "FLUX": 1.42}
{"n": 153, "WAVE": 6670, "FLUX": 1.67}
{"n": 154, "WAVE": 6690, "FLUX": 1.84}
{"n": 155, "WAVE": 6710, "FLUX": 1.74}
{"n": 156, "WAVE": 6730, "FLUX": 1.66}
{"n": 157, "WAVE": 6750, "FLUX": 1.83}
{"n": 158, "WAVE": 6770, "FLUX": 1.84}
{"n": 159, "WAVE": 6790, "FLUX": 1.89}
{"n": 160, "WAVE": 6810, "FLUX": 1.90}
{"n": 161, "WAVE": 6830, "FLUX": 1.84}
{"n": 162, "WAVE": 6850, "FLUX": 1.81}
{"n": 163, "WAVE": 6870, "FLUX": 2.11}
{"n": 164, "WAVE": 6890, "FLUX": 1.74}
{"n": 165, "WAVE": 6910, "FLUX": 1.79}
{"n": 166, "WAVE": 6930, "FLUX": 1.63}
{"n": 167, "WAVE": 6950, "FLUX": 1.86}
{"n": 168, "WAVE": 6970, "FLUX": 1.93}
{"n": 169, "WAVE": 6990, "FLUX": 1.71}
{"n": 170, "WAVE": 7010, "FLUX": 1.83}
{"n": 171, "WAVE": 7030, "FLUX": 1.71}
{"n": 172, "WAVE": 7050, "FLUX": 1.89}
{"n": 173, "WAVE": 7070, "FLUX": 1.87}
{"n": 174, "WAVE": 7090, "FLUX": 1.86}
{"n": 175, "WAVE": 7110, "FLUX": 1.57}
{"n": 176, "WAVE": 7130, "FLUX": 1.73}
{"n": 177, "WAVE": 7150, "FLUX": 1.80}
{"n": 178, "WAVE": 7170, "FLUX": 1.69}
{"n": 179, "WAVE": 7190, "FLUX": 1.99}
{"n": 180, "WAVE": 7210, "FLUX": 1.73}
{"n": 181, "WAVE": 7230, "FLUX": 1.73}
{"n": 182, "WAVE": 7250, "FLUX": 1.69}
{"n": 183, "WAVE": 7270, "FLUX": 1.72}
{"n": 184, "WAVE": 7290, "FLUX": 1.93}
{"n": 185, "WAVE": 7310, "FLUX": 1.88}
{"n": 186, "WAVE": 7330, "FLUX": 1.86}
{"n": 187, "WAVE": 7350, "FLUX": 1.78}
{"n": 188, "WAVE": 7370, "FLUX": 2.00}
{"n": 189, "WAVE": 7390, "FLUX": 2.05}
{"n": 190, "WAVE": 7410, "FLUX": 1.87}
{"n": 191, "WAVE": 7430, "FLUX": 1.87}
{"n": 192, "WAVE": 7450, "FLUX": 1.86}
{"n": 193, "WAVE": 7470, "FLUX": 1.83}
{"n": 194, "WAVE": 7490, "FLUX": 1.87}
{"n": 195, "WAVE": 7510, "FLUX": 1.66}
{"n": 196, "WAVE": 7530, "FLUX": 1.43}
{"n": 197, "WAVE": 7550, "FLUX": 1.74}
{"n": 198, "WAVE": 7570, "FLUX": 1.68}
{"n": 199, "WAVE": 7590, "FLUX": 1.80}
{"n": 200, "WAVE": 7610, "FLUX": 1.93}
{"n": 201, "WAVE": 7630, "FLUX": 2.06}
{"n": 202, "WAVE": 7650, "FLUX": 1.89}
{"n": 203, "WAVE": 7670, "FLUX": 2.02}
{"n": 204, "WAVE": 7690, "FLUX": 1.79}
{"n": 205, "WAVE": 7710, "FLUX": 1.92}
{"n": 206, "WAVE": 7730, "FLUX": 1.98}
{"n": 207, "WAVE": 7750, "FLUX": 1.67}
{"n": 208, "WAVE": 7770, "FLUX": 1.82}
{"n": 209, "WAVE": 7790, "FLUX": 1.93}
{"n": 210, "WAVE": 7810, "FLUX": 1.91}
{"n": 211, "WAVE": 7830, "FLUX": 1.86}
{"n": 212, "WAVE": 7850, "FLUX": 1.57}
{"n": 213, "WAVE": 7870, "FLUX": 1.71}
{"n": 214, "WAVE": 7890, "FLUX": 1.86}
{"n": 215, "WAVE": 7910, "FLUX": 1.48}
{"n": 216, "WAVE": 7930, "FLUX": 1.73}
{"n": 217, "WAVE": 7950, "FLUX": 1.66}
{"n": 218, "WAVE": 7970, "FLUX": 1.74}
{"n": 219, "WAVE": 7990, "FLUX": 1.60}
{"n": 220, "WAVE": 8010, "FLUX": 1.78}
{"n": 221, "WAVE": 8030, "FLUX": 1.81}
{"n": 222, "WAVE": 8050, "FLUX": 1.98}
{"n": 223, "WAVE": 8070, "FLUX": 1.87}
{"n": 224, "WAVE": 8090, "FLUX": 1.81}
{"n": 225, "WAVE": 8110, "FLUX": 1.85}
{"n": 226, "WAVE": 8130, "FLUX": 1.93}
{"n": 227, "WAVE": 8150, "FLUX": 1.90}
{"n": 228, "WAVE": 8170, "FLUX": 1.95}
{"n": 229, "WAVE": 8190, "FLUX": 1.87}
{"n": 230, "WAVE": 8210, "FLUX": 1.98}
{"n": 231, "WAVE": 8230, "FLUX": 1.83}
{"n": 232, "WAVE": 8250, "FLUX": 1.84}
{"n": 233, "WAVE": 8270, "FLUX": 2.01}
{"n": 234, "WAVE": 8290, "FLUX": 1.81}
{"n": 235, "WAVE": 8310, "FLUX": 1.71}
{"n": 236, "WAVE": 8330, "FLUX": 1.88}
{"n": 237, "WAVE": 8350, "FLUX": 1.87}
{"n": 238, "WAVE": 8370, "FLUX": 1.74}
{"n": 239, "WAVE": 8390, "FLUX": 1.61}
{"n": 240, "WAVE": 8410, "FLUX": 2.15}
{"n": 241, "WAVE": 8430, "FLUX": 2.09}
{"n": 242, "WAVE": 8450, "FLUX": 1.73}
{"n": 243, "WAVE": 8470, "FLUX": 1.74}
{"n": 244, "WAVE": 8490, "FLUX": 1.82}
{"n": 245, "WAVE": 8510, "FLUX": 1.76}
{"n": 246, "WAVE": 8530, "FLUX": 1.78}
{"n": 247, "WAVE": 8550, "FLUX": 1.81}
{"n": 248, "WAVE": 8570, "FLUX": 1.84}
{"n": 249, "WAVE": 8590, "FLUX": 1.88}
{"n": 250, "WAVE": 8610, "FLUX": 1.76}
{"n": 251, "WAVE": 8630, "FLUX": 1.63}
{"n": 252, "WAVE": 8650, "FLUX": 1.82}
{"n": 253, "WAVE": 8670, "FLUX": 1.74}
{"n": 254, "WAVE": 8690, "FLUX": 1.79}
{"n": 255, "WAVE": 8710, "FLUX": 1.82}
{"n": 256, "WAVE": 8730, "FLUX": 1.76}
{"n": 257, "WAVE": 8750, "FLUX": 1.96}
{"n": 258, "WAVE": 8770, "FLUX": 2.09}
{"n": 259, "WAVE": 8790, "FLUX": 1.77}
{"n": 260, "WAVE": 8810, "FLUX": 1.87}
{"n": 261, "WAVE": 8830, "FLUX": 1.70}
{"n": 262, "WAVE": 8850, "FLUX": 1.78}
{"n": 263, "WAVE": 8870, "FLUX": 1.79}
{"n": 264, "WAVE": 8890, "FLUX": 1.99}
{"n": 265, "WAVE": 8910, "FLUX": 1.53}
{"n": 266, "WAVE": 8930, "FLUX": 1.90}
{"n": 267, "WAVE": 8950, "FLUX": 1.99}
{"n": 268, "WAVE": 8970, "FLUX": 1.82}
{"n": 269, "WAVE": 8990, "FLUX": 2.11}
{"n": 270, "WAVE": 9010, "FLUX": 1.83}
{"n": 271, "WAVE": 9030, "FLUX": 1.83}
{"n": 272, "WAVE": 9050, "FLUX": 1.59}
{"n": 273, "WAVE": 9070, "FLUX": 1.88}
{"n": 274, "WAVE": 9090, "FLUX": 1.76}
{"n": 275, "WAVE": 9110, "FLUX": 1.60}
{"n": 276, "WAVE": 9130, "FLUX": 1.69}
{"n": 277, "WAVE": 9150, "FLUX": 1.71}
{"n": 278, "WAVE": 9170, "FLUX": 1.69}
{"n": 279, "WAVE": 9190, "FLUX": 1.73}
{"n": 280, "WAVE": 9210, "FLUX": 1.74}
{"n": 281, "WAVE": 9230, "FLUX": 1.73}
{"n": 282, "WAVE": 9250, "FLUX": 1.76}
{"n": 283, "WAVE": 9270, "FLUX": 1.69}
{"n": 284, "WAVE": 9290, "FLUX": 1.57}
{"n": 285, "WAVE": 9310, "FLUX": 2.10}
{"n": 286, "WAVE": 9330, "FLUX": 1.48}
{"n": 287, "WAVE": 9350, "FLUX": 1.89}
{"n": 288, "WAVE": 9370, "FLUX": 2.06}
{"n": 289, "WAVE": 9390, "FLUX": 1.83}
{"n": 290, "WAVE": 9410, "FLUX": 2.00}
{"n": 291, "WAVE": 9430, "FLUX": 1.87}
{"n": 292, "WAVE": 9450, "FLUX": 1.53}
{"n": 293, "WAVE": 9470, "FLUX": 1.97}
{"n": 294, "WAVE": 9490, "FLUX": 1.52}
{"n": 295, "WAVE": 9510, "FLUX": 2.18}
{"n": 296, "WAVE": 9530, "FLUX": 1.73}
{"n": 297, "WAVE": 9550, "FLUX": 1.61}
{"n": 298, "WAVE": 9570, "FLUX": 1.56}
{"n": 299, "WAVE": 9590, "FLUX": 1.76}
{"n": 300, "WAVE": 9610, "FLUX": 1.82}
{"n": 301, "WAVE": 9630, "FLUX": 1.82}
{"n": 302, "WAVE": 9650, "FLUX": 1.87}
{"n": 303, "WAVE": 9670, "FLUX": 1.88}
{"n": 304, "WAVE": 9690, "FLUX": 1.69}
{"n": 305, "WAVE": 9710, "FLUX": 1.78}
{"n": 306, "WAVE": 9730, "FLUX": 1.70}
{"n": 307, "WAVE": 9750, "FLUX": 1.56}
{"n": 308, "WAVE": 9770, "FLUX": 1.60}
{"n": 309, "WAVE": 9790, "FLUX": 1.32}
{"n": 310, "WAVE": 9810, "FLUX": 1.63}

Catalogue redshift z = 0.28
